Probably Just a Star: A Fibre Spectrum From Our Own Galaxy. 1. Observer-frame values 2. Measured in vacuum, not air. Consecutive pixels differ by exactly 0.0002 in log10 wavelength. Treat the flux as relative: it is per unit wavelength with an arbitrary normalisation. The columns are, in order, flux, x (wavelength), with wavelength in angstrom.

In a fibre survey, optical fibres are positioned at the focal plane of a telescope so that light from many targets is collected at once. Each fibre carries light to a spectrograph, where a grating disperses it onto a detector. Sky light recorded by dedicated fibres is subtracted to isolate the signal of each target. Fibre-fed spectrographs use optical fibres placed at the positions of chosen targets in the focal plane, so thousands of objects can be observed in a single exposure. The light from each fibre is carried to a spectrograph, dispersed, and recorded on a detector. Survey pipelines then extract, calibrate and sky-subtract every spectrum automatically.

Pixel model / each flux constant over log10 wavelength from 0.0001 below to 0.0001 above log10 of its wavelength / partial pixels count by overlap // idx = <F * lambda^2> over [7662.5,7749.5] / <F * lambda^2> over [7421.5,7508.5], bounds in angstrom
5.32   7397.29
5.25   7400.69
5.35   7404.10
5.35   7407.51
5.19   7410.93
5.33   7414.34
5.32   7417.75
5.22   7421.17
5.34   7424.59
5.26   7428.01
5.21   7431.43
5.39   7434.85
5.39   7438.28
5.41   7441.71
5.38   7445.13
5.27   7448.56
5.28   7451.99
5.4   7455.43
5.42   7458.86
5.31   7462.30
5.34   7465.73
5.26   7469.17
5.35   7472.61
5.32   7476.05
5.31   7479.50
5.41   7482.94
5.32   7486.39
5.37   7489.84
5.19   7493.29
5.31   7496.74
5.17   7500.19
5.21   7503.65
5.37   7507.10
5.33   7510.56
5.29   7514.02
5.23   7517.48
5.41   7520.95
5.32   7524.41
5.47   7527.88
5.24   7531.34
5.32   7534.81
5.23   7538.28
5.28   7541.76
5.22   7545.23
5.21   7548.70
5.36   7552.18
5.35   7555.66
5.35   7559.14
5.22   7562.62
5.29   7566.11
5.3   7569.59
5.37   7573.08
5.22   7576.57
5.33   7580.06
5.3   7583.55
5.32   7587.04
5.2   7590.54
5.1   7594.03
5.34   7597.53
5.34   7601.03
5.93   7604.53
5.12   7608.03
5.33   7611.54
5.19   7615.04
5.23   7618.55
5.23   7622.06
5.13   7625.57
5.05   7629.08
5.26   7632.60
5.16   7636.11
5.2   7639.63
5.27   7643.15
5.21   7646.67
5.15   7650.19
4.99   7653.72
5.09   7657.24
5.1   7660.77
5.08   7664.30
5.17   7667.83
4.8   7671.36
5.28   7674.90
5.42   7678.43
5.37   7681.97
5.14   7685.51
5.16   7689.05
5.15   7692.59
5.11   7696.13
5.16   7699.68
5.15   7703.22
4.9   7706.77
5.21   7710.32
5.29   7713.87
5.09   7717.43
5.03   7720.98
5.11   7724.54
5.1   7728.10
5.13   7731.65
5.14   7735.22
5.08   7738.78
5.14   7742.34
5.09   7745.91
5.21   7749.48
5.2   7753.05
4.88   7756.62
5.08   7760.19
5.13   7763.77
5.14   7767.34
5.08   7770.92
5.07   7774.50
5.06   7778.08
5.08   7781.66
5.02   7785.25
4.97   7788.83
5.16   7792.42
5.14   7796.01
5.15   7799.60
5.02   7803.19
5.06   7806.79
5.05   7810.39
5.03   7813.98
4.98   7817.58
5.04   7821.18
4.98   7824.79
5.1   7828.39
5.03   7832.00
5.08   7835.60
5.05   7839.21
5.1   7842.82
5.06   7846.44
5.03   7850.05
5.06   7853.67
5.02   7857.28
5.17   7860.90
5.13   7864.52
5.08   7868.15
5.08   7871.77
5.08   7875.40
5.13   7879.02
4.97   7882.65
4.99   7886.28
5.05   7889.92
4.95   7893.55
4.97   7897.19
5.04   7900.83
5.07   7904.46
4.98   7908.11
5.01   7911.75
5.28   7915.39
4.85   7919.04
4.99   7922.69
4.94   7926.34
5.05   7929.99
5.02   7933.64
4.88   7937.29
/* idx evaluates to 1.03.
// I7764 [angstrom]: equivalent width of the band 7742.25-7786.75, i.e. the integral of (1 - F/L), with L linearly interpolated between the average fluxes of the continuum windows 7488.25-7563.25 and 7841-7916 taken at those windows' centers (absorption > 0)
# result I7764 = 0.38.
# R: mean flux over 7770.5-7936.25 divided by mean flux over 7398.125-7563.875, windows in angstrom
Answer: 0.95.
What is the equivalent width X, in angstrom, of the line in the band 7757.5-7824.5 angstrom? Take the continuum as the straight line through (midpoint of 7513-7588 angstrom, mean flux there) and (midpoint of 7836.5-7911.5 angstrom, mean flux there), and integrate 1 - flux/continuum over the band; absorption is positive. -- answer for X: 0.6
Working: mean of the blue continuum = 5.3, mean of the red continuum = 5.05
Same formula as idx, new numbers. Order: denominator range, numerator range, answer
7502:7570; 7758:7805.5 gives 1.02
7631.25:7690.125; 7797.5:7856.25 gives 1.02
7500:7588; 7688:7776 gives 1.01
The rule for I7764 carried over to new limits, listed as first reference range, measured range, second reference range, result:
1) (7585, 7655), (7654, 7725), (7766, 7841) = 0.5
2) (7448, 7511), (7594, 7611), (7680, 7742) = -0.6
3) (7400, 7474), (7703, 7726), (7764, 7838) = 0.1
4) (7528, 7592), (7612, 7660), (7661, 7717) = 0.4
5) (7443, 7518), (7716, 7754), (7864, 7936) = 0.2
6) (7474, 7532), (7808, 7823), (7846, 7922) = 0.2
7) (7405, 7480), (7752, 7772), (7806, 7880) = 0.1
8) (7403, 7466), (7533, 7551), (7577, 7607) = 0.3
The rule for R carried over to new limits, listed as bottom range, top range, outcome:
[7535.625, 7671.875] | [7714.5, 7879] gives 0.97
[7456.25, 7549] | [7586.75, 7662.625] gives 0.98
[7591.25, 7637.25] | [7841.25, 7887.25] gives 0.96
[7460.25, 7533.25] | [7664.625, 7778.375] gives 0.97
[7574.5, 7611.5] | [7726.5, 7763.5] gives 0.96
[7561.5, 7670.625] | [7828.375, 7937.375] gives 0.96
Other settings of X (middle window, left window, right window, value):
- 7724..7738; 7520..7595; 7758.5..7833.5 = 0.0 angstrom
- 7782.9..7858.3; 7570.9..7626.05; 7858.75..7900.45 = 0.7 angstrom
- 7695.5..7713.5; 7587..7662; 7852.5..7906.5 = 0.2 angstrom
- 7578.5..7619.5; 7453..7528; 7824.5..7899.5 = -0.6 angstrom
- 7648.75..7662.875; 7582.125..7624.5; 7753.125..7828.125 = 0.4 angstrom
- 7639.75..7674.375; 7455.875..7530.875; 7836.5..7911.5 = 0.6 angstrom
